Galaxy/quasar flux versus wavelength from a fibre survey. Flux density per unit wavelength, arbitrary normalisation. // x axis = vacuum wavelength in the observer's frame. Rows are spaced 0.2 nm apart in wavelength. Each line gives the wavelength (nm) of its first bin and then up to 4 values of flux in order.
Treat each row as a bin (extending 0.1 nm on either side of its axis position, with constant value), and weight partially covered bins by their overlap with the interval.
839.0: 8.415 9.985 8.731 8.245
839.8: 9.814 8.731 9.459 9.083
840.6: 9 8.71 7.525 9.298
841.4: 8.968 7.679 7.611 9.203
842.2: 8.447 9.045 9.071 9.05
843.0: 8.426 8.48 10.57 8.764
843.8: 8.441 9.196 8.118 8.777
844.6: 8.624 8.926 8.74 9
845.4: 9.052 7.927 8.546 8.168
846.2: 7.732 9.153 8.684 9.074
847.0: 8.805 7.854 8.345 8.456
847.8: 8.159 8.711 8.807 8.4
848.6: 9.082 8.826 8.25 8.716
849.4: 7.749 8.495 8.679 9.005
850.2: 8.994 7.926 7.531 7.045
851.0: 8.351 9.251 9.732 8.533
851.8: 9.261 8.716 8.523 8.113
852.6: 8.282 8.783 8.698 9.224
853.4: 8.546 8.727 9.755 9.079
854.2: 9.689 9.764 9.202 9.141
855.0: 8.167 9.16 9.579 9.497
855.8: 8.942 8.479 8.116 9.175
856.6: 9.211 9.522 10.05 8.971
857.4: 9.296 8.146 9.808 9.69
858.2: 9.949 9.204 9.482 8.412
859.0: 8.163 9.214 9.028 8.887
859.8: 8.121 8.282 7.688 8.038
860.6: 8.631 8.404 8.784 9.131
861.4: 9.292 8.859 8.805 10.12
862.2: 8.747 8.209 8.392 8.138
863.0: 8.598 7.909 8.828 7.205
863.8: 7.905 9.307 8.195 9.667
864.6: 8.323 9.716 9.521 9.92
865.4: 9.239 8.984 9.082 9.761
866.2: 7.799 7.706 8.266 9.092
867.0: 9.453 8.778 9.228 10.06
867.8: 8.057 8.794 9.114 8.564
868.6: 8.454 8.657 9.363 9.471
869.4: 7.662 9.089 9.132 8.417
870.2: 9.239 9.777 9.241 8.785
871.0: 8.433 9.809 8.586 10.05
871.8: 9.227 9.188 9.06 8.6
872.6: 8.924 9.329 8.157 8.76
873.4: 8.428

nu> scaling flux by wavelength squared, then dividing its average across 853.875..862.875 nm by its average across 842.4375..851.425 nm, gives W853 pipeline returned 1.07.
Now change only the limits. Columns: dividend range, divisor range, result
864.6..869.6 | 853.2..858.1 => 1.00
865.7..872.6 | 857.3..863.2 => 1.04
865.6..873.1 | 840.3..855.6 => 1.08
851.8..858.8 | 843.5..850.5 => 1.08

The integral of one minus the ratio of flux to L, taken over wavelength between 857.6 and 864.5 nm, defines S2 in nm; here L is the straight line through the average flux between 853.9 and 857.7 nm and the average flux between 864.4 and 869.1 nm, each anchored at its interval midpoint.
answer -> 0.24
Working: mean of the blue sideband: 9.12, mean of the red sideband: 8.97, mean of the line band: 8.73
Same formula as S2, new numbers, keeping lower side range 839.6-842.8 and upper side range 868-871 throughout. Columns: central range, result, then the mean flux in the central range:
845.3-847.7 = 0.08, 8.48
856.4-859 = -0.12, 9.26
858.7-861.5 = 0.09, 8.58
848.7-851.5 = 0.11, 8.47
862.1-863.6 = 0.09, 8.32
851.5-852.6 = 0.03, 8.6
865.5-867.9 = 0.01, 8.86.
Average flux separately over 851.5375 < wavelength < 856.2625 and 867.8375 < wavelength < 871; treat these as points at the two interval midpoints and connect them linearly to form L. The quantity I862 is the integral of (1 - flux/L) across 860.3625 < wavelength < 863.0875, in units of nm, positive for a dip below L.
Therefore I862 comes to 0.05 nm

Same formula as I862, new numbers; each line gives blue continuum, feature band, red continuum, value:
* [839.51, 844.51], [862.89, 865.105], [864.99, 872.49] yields 0.07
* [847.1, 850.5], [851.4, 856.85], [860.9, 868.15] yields -0.23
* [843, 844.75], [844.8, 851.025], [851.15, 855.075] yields 0.30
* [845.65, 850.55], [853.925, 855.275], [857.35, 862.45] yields -0.07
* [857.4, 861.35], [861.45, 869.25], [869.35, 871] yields 0.04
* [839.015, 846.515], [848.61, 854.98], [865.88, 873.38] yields 0.06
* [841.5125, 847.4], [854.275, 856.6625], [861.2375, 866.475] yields -0.08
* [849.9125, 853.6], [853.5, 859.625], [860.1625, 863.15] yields -0.37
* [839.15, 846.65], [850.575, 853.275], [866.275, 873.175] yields 0.07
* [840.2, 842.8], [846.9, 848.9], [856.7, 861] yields 0.05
